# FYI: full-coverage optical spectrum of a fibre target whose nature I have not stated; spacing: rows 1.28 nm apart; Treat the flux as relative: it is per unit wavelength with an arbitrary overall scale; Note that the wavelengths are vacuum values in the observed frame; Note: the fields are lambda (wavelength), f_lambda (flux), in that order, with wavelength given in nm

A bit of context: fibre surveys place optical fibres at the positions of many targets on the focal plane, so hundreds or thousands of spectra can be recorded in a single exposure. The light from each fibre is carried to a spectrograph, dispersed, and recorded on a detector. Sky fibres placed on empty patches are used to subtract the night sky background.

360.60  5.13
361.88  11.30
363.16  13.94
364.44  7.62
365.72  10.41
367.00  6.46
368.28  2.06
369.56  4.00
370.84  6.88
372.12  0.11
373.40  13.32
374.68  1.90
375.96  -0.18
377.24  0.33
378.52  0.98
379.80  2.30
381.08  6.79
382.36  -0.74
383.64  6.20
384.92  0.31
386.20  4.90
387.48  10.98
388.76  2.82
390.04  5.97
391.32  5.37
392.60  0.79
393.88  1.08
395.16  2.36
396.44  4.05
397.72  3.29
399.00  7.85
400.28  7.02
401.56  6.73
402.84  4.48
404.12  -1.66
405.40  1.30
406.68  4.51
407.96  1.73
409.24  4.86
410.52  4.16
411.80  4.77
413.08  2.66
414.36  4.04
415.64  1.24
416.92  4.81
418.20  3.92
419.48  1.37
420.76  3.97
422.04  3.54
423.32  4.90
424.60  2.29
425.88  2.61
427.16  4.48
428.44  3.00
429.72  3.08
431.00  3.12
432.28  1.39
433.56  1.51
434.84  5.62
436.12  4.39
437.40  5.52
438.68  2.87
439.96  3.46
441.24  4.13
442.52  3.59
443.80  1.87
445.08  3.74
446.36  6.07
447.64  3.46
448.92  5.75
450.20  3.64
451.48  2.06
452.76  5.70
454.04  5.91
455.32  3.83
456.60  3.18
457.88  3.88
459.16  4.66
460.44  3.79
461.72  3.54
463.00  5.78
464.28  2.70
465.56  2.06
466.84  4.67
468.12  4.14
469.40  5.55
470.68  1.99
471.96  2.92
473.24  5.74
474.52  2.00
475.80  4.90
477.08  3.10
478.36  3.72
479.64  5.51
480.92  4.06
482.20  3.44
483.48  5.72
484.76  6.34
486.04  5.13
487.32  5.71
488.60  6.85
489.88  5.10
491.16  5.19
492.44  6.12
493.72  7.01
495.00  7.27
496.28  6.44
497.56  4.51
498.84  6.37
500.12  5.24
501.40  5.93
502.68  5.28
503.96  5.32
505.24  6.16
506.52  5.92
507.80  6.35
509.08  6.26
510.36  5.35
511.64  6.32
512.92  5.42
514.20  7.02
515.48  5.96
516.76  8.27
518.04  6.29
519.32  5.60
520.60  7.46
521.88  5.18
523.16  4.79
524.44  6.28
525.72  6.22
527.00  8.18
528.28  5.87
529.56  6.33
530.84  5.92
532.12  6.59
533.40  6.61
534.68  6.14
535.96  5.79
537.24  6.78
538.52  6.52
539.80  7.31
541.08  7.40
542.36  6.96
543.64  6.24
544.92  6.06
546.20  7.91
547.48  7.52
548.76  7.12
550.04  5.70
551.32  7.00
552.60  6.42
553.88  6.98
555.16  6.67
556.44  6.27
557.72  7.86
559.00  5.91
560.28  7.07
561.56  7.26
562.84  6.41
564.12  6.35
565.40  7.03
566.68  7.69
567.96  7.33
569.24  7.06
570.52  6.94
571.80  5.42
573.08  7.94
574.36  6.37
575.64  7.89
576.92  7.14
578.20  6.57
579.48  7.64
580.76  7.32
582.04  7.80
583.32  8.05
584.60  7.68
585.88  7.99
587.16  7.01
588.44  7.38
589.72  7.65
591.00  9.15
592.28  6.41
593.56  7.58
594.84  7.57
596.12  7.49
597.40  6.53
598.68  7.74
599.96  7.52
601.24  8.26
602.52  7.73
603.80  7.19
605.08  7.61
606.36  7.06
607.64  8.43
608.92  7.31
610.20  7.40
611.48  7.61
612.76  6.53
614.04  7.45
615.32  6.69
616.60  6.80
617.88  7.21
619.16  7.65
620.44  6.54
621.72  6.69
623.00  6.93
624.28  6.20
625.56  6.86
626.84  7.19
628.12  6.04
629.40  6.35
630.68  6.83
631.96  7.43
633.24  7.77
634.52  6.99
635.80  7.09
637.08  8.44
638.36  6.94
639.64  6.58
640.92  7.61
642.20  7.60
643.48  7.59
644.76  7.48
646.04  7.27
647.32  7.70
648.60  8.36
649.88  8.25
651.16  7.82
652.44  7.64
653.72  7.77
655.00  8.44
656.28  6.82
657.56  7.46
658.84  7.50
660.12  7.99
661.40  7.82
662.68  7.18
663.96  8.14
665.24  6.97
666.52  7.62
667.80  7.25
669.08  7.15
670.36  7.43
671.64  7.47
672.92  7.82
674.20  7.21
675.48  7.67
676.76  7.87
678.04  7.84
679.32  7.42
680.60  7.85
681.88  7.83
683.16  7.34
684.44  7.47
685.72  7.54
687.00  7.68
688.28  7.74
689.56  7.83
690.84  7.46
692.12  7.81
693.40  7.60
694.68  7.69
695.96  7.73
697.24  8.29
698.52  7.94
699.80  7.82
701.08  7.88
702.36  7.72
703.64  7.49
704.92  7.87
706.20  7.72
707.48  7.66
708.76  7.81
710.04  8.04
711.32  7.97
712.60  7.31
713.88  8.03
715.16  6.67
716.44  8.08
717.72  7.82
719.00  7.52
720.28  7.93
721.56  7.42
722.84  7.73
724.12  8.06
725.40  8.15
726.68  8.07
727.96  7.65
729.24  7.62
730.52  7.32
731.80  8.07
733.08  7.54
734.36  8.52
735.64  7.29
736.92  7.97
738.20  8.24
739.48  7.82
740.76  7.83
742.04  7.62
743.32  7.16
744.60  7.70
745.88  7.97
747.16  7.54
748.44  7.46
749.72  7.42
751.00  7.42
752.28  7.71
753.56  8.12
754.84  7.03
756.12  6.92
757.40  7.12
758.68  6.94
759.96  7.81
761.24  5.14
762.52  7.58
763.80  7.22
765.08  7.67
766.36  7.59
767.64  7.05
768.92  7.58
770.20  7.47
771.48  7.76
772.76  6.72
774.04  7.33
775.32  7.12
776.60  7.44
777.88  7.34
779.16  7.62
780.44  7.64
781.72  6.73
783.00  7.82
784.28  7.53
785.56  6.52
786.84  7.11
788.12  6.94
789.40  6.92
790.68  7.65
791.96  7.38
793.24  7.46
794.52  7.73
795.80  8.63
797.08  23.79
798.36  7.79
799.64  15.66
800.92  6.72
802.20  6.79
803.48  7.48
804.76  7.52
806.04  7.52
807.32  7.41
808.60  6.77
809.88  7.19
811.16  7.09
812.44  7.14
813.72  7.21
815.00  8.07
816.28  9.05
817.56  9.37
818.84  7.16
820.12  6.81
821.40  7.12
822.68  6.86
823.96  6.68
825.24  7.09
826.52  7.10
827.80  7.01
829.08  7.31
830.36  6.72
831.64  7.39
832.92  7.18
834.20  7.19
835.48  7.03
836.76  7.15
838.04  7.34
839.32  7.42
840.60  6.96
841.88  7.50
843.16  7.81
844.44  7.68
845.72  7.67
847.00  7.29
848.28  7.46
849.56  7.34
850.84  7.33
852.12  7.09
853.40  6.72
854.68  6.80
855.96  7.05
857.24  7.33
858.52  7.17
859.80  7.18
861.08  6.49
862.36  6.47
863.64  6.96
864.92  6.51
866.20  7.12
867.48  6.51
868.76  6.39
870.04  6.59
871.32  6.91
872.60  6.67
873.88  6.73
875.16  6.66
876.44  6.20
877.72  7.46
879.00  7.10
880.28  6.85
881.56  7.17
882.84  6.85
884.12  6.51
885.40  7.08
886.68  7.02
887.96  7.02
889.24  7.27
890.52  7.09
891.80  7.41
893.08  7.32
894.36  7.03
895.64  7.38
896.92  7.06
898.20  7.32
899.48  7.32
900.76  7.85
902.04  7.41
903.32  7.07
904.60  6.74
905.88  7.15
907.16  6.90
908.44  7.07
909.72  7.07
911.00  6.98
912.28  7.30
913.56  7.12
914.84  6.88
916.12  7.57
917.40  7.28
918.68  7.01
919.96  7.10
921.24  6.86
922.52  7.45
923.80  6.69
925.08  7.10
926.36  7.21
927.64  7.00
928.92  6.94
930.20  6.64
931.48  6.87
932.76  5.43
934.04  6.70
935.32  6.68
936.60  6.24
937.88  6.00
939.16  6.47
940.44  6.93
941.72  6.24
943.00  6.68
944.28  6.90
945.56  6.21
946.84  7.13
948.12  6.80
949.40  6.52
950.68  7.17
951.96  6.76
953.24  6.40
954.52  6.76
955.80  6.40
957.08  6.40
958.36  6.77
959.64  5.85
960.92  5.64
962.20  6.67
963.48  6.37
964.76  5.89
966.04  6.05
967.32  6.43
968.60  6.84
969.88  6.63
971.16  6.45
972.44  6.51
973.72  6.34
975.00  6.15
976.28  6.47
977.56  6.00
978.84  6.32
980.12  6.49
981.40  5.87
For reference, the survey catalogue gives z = 0.214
